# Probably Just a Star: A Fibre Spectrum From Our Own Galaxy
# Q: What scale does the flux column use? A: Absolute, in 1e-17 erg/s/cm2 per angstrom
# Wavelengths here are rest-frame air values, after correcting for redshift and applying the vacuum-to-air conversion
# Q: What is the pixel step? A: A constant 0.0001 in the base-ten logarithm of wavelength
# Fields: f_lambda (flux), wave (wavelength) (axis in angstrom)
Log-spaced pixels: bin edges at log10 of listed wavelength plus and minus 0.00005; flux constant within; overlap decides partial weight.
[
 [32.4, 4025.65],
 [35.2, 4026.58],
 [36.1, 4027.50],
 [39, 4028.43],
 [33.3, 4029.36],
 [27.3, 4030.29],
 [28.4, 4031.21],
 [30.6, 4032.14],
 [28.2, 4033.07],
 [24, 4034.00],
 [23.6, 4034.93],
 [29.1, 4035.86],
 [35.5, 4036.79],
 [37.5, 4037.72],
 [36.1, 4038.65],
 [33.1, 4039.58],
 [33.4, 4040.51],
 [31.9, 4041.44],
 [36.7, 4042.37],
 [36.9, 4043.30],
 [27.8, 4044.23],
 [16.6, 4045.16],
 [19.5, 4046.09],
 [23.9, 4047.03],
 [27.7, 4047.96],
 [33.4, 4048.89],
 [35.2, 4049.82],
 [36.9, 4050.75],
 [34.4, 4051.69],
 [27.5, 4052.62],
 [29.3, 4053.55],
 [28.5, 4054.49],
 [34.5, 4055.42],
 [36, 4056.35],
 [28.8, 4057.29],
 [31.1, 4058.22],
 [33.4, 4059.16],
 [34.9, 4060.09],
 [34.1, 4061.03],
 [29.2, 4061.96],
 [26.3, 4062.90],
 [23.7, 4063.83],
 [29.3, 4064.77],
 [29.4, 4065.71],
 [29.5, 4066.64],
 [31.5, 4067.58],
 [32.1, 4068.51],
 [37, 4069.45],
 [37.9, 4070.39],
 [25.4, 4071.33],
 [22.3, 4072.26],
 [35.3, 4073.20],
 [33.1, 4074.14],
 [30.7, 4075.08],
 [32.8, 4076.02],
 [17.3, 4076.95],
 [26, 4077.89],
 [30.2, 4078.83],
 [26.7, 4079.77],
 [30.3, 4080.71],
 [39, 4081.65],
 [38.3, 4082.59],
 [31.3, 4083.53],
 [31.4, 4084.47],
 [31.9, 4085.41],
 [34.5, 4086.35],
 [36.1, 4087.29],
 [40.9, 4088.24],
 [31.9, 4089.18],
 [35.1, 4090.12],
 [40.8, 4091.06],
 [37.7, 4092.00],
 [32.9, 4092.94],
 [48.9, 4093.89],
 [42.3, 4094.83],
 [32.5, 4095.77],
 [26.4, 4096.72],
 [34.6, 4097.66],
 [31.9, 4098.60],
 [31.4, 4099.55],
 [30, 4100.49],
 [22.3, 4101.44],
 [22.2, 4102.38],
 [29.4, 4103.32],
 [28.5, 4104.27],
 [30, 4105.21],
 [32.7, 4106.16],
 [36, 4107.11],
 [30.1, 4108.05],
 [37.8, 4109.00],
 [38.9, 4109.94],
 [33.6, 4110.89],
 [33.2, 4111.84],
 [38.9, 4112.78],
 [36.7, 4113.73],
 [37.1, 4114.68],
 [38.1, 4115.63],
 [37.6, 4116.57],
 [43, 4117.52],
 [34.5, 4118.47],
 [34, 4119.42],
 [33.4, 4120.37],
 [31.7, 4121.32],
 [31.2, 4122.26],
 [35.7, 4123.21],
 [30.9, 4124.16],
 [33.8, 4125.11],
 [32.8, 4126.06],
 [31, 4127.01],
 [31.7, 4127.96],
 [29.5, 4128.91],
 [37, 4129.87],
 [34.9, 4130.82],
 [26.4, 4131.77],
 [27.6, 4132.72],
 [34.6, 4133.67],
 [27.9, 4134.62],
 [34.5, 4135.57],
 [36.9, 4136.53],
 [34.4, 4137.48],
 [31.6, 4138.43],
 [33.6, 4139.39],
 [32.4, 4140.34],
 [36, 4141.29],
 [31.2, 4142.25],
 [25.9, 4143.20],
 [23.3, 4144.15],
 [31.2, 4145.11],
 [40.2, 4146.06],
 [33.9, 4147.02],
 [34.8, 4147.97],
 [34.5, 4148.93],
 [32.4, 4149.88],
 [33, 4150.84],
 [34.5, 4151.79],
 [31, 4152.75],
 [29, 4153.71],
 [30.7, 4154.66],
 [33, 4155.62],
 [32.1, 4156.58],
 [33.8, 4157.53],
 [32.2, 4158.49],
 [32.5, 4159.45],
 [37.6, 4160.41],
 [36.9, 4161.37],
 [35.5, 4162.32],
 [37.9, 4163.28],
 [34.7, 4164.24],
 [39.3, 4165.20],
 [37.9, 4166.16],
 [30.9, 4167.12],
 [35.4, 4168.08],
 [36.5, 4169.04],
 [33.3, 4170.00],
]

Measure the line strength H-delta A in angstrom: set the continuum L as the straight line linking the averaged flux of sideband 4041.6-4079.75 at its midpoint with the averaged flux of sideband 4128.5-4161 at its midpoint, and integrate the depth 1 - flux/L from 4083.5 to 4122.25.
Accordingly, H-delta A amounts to -3.6 angstrom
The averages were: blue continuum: 30.1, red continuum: 32.5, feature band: 34.2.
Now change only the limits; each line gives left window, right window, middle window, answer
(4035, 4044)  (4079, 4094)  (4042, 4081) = 4.9 angstrom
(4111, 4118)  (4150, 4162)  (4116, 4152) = 2.5 angstrom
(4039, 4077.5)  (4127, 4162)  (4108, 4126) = -1.9 angstrom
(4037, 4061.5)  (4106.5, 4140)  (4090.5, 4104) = 0.0 angstrom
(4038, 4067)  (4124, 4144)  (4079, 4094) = -1.8 angstrom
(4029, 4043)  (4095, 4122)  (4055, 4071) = 0.2 angstrom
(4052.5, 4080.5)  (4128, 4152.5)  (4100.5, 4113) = -0.1 angstrom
